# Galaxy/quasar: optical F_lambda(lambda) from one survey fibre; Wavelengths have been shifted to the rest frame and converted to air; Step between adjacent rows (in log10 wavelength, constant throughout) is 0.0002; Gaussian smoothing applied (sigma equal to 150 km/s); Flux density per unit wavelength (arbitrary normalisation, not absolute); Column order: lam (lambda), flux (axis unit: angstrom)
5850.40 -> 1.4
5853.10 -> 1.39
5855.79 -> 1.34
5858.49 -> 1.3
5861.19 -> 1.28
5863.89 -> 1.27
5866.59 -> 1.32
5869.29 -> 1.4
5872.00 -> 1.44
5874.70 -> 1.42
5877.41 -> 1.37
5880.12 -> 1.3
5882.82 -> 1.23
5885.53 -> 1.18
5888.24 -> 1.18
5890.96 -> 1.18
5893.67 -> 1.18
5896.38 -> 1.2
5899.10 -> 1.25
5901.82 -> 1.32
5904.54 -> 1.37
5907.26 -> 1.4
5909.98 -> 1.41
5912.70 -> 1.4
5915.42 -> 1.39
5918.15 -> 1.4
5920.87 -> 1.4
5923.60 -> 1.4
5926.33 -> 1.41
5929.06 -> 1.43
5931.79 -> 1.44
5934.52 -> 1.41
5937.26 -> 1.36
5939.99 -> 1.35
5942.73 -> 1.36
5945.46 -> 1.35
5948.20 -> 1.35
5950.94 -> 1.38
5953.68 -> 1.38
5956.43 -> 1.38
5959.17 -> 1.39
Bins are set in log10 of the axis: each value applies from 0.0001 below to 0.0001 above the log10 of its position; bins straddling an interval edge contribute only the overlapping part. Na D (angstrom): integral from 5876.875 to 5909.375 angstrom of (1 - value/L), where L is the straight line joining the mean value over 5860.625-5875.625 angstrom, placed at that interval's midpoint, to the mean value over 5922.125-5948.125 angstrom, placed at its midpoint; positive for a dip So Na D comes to 2.5 angstrom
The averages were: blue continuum 1.36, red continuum 1.39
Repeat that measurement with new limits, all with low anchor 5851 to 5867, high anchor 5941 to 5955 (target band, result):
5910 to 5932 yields -0.9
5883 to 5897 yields 1.6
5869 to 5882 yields -0.5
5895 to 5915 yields 0.1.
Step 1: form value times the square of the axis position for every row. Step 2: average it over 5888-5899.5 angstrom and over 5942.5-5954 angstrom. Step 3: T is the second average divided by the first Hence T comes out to 1.2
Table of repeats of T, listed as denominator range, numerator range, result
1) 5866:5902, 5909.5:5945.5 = 1.11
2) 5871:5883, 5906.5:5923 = 1.04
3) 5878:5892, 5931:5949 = 1.14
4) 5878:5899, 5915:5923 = 1.16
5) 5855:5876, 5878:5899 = 0.91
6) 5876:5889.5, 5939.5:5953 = 1.11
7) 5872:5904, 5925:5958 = 1.11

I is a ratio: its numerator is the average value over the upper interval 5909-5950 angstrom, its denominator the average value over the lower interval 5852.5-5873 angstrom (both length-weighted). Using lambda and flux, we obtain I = 1.04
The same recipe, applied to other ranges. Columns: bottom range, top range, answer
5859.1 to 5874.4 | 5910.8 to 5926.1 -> 1.04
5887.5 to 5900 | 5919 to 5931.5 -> 1.18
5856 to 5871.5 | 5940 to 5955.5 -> 1.03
